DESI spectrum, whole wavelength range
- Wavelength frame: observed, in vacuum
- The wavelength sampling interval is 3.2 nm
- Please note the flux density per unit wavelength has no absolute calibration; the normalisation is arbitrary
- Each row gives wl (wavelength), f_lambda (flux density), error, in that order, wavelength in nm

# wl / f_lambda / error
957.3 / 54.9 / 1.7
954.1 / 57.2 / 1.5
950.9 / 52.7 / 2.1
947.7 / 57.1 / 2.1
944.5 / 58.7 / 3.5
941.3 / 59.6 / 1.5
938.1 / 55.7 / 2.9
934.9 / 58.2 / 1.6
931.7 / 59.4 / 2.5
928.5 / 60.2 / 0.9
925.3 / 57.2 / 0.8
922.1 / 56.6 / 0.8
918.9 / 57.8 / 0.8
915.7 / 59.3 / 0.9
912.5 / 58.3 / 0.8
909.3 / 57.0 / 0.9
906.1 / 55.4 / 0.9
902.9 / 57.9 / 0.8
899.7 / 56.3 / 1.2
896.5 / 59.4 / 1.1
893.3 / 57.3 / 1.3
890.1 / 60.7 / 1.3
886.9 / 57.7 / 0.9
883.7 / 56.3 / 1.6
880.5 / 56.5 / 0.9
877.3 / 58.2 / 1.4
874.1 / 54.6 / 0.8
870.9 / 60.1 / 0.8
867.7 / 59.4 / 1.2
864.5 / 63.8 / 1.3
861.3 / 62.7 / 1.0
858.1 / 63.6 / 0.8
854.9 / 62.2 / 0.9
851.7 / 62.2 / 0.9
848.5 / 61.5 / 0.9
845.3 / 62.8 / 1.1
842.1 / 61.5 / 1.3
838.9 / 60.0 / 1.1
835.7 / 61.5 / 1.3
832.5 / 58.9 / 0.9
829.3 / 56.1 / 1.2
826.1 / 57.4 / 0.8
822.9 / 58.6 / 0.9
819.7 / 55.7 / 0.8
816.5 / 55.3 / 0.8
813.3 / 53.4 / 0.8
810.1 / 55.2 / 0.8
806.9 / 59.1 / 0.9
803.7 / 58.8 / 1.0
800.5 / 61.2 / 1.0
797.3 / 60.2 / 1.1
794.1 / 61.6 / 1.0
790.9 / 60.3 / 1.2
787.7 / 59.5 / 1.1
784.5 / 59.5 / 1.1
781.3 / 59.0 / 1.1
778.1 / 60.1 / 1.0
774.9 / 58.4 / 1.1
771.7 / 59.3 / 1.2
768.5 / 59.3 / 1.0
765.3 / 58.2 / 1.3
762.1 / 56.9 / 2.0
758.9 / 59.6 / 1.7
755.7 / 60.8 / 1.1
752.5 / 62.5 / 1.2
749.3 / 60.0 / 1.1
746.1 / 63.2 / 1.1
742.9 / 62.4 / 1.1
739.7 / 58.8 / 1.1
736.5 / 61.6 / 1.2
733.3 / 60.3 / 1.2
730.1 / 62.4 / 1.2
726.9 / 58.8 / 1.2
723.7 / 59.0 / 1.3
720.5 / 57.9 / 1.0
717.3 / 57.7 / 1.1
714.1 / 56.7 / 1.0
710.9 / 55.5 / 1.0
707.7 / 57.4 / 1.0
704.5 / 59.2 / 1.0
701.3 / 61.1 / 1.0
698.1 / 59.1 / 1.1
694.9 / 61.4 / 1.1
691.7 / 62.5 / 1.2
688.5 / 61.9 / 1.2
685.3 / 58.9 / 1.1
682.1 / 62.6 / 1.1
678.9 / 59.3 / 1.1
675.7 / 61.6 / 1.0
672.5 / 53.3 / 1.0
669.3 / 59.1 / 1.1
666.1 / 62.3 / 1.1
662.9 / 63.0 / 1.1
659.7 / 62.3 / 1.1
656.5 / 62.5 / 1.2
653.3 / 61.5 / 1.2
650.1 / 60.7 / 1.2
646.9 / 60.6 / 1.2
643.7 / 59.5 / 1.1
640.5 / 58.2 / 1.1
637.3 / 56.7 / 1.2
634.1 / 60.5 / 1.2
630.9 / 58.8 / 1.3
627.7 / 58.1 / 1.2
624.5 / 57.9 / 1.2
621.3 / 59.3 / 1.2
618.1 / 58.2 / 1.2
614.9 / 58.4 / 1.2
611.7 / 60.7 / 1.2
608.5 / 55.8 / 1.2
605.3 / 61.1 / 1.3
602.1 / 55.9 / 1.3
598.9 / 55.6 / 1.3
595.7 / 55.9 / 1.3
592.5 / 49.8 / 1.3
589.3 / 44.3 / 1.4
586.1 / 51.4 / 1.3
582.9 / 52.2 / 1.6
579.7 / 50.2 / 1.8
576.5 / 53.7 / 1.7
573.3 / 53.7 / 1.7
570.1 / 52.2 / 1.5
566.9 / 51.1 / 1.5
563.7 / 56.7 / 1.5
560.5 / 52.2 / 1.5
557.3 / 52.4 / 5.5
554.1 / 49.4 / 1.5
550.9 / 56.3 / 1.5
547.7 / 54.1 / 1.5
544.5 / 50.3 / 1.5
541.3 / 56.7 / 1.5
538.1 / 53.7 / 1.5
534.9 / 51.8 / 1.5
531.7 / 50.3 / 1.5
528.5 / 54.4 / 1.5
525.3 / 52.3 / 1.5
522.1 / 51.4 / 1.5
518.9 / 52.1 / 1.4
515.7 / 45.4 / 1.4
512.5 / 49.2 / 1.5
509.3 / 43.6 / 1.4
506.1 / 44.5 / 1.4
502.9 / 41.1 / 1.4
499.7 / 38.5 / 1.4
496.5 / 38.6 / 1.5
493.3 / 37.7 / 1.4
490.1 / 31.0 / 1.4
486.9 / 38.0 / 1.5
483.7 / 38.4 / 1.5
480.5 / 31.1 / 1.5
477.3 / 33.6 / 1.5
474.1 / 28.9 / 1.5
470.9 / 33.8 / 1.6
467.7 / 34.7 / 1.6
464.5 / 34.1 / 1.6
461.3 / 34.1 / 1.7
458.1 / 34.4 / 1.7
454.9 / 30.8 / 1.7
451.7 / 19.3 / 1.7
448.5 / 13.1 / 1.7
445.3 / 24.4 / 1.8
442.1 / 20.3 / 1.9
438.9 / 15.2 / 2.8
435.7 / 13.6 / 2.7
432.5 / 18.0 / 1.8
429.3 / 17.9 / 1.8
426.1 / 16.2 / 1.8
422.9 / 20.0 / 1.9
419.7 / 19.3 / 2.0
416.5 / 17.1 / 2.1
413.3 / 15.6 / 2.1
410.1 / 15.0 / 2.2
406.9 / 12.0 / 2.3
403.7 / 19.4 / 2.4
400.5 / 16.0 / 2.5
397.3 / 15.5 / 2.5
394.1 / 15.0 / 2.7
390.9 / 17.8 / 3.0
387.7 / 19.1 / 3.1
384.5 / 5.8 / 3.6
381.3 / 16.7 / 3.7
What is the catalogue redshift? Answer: 0.140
